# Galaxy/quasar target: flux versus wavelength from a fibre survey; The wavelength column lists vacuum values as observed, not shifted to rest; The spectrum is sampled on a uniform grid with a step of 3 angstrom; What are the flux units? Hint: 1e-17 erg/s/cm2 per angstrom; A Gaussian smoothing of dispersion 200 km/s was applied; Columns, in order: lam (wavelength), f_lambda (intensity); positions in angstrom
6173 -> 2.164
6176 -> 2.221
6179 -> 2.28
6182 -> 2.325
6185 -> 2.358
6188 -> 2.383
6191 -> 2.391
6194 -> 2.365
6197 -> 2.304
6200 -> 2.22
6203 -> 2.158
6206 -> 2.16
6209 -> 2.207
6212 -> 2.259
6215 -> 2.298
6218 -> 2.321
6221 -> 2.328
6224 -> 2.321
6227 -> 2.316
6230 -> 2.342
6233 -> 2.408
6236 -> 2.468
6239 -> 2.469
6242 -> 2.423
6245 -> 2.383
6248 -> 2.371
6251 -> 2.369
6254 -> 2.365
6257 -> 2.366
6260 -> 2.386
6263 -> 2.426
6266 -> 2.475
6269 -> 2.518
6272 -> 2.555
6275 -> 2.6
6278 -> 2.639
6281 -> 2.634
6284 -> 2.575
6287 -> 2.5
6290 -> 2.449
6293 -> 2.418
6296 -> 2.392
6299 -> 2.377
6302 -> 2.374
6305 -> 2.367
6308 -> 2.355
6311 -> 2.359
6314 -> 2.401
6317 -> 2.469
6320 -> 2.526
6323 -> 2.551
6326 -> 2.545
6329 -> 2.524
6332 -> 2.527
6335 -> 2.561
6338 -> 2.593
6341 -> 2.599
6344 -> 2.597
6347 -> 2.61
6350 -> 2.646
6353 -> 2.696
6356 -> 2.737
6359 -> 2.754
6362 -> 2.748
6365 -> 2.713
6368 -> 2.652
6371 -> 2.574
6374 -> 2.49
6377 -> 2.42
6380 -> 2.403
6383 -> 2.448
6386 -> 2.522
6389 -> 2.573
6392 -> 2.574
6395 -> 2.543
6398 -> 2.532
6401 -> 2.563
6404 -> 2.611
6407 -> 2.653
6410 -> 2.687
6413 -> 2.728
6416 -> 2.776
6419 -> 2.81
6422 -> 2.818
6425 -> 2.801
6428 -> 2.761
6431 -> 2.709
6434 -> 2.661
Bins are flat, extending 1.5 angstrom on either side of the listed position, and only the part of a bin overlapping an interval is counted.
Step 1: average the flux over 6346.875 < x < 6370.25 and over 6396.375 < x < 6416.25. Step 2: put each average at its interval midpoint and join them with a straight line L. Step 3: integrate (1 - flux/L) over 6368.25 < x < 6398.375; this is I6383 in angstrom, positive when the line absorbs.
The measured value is 1.7 angstrom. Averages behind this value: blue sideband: 2.7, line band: 2.51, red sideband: 2.64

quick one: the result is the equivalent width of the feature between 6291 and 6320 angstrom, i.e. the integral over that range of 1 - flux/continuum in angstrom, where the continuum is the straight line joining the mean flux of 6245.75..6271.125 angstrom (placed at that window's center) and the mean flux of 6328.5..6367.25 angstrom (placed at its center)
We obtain 1.5 angstrom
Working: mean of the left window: 2.41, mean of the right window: 2.64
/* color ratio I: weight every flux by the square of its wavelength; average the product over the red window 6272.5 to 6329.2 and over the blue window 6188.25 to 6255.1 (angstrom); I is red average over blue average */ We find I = 1.09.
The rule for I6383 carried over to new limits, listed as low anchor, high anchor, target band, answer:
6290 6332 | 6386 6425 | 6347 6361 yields -0.89 angstrom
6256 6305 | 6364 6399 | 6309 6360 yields -1.18 angstrom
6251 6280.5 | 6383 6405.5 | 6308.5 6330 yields 0.30 angstrom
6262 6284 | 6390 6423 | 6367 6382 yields 0.76 angstrom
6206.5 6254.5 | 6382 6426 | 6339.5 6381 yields -0.83 angstrom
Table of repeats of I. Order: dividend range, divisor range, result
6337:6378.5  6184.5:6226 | 1.21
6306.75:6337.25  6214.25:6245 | 1.08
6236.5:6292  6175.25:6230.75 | 1.10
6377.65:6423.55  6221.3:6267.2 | 1.15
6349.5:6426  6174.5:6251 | 1.20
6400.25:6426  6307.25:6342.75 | 1.12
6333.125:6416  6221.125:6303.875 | 1.11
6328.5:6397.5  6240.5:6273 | 1.11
